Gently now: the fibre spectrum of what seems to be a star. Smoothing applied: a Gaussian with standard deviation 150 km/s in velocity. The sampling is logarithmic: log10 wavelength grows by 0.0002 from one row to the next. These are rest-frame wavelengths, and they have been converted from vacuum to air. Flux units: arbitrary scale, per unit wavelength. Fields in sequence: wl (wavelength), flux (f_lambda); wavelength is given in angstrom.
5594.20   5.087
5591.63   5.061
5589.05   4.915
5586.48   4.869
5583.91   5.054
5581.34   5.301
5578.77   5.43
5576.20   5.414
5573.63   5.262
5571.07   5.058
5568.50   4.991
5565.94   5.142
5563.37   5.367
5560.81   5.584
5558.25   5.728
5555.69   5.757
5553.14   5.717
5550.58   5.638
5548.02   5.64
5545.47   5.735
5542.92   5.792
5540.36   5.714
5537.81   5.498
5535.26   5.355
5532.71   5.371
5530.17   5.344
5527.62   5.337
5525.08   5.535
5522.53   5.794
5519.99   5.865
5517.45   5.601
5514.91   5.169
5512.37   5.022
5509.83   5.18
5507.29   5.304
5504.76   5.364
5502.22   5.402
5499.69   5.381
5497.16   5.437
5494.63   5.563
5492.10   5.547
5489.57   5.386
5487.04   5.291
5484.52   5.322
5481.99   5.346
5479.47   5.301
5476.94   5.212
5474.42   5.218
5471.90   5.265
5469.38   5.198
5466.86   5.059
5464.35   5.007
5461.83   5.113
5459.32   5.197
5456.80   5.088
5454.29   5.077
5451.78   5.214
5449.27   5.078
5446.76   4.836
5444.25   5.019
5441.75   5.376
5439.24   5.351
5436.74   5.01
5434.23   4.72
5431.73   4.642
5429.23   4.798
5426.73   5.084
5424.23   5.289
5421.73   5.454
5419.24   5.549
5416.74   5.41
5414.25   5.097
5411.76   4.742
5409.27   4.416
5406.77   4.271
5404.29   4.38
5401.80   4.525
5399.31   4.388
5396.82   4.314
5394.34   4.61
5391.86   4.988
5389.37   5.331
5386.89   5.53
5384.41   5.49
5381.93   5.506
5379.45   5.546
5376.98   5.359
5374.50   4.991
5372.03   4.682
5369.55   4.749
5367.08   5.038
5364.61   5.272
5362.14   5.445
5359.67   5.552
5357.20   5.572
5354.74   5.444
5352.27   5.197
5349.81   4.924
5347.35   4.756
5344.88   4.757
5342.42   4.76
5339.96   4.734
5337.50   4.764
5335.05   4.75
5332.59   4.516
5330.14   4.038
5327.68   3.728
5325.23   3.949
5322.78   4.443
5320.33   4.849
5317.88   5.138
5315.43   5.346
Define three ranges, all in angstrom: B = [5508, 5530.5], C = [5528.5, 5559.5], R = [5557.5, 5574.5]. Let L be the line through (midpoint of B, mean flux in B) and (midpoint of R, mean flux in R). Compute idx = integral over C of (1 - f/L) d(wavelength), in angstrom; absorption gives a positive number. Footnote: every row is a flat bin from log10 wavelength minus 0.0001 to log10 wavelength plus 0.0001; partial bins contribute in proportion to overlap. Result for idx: -1.4 angstrom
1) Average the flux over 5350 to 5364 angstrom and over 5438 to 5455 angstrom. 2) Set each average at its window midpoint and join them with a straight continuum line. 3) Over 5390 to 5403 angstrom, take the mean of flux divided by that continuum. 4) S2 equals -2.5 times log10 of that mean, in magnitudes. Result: 0.15 mag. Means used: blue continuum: 5.4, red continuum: 5.14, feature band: 4.6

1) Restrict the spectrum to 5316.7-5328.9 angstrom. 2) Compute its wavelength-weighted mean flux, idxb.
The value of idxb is 4.42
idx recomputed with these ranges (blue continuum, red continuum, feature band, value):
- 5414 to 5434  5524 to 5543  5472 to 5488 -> 0.10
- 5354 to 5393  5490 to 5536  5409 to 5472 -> 3.06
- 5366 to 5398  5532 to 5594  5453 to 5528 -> -0.74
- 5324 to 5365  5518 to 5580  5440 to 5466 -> 0.40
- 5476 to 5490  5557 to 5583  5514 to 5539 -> -0.83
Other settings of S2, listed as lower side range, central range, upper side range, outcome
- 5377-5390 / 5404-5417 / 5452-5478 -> 0.145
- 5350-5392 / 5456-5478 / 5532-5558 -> 0.065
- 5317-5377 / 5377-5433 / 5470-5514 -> 0.012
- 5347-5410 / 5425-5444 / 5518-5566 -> 0.044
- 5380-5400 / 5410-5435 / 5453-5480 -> 0.005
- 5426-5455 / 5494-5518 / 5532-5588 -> -0.018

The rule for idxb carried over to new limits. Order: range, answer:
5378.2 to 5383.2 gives 5.53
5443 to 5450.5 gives 4.98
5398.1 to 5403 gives 4.45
